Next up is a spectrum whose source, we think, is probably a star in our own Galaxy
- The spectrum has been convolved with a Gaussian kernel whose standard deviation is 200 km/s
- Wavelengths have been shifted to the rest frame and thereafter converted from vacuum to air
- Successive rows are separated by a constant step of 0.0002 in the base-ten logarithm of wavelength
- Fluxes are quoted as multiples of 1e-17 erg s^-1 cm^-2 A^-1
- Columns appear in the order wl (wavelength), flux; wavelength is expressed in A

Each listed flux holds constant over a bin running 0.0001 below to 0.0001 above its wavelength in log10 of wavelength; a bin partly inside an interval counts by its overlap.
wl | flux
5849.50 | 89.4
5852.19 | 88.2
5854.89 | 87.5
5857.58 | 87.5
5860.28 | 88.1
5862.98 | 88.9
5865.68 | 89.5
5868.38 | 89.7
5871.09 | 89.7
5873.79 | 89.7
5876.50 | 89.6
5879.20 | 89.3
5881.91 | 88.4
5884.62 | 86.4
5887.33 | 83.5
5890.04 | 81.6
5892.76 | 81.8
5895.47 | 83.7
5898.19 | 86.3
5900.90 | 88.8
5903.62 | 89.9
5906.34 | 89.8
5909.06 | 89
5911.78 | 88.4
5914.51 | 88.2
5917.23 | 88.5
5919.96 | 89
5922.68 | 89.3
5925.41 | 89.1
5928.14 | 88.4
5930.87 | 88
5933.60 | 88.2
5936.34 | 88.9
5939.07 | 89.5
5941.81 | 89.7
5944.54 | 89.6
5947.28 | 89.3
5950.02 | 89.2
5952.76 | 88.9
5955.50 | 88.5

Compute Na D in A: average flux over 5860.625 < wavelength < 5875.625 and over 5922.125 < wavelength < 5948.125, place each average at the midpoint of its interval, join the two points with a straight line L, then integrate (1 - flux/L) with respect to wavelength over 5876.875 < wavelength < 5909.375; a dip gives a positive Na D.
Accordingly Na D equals 1.0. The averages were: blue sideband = 89.4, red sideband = 89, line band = 86.6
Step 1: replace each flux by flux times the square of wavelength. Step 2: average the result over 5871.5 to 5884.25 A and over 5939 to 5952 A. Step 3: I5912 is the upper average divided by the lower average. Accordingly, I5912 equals 1.03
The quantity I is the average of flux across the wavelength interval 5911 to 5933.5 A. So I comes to 88.6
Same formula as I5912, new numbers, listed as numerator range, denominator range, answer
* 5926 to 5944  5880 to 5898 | 1.07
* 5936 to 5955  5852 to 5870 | 1.04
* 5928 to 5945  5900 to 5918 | 1.01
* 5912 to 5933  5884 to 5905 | 1.05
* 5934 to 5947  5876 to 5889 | 1.04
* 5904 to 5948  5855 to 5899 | 1.04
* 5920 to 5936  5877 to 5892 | 1.05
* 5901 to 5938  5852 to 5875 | 1.02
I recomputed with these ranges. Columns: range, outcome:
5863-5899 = 86.9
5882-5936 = 87.3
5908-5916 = 88.5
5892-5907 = 86.8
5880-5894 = 84.5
